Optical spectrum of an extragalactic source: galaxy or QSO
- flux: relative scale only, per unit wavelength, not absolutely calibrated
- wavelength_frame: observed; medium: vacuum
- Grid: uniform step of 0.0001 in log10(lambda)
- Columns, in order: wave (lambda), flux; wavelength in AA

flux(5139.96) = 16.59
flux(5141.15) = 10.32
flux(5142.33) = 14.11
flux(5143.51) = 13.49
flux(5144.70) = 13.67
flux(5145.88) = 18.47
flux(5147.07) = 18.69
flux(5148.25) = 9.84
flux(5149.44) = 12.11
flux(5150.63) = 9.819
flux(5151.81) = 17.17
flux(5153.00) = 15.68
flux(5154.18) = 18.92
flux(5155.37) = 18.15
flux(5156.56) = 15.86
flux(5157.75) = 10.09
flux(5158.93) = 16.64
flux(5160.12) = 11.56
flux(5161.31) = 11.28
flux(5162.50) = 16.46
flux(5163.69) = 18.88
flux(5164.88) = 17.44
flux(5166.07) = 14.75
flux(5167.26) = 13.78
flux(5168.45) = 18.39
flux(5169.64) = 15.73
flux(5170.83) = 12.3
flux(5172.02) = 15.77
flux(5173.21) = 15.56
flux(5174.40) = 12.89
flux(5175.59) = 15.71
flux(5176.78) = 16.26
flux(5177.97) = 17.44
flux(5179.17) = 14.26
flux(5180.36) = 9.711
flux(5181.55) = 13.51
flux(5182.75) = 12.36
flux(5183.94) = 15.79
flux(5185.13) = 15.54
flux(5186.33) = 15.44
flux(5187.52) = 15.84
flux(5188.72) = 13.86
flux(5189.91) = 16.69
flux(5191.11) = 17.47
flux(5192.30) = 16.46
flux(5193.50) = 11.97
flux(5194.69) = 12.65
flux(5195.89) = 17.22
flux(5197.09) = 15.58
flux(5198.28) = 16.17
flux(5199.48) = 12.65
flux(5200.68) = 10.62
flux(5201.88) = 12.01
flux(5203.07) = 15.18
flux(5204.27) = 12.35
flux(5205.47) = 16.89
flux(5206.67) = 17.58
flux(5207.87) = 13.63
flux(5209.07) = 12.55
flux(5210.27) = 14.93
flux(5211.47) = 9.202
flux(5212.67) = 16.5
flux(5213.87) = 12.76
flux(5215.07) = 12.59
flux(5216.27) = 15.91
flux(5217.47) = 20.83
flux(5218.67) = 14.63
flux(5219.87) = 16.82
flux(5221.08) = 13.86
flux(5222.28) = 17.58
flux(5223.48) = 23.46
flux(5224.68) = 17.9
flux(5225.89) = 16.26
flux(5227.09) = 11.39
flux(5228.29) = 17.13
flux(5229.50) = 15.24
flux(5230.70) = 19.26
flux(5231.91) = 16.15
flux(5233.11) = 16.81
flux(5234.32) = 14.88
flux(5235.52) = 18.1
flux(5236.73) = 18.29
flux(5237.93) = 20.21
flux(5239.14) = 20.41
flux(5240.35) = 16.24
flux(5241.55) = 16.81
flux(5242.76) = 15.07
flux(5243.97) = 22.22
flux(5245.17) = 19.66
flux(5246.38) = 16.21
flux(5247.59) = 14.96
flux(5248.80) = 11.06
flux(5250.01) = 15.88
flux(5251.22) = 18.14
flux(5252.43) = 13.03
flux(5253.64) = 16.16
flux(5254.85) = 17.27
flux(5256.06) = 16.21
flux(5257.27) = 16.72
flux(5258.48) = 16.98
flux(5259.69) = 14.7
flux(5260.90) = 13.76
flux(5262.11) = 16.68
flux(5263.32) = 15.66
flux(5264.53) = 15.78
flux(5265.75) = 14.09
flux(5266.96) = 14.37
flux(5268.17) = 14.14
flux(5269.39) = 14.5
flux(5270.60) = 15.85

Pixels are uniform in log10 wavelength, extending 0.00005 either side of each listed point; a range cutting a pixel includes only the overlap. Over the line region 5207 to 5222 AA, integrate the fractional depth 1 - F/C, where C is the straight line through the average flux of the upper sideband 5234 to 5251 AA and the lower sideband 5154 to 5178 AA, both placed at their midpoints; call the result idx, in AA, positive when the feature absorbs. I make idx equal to 1.7 AA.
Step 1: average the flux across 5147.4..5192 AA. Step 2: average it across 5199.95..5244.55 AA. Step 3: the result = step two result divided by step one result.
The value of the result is 1.1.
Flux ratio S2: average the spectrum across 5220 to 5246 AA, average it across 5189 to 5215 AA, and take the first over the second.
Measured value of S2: 1.22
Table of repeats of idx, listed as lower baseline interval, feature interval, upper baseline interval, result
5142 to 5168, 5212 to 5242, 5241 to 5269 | -2.3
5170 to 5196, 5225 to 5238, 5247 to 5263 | -1.1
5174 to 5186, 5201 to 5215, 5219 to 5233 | 1.8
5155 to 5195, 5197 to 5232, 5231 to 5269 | 1.0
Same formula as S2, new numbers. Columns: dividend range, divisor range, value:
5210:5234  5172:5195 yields 1.08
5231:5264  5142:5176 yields 1.11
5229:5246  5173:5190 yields 1.22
